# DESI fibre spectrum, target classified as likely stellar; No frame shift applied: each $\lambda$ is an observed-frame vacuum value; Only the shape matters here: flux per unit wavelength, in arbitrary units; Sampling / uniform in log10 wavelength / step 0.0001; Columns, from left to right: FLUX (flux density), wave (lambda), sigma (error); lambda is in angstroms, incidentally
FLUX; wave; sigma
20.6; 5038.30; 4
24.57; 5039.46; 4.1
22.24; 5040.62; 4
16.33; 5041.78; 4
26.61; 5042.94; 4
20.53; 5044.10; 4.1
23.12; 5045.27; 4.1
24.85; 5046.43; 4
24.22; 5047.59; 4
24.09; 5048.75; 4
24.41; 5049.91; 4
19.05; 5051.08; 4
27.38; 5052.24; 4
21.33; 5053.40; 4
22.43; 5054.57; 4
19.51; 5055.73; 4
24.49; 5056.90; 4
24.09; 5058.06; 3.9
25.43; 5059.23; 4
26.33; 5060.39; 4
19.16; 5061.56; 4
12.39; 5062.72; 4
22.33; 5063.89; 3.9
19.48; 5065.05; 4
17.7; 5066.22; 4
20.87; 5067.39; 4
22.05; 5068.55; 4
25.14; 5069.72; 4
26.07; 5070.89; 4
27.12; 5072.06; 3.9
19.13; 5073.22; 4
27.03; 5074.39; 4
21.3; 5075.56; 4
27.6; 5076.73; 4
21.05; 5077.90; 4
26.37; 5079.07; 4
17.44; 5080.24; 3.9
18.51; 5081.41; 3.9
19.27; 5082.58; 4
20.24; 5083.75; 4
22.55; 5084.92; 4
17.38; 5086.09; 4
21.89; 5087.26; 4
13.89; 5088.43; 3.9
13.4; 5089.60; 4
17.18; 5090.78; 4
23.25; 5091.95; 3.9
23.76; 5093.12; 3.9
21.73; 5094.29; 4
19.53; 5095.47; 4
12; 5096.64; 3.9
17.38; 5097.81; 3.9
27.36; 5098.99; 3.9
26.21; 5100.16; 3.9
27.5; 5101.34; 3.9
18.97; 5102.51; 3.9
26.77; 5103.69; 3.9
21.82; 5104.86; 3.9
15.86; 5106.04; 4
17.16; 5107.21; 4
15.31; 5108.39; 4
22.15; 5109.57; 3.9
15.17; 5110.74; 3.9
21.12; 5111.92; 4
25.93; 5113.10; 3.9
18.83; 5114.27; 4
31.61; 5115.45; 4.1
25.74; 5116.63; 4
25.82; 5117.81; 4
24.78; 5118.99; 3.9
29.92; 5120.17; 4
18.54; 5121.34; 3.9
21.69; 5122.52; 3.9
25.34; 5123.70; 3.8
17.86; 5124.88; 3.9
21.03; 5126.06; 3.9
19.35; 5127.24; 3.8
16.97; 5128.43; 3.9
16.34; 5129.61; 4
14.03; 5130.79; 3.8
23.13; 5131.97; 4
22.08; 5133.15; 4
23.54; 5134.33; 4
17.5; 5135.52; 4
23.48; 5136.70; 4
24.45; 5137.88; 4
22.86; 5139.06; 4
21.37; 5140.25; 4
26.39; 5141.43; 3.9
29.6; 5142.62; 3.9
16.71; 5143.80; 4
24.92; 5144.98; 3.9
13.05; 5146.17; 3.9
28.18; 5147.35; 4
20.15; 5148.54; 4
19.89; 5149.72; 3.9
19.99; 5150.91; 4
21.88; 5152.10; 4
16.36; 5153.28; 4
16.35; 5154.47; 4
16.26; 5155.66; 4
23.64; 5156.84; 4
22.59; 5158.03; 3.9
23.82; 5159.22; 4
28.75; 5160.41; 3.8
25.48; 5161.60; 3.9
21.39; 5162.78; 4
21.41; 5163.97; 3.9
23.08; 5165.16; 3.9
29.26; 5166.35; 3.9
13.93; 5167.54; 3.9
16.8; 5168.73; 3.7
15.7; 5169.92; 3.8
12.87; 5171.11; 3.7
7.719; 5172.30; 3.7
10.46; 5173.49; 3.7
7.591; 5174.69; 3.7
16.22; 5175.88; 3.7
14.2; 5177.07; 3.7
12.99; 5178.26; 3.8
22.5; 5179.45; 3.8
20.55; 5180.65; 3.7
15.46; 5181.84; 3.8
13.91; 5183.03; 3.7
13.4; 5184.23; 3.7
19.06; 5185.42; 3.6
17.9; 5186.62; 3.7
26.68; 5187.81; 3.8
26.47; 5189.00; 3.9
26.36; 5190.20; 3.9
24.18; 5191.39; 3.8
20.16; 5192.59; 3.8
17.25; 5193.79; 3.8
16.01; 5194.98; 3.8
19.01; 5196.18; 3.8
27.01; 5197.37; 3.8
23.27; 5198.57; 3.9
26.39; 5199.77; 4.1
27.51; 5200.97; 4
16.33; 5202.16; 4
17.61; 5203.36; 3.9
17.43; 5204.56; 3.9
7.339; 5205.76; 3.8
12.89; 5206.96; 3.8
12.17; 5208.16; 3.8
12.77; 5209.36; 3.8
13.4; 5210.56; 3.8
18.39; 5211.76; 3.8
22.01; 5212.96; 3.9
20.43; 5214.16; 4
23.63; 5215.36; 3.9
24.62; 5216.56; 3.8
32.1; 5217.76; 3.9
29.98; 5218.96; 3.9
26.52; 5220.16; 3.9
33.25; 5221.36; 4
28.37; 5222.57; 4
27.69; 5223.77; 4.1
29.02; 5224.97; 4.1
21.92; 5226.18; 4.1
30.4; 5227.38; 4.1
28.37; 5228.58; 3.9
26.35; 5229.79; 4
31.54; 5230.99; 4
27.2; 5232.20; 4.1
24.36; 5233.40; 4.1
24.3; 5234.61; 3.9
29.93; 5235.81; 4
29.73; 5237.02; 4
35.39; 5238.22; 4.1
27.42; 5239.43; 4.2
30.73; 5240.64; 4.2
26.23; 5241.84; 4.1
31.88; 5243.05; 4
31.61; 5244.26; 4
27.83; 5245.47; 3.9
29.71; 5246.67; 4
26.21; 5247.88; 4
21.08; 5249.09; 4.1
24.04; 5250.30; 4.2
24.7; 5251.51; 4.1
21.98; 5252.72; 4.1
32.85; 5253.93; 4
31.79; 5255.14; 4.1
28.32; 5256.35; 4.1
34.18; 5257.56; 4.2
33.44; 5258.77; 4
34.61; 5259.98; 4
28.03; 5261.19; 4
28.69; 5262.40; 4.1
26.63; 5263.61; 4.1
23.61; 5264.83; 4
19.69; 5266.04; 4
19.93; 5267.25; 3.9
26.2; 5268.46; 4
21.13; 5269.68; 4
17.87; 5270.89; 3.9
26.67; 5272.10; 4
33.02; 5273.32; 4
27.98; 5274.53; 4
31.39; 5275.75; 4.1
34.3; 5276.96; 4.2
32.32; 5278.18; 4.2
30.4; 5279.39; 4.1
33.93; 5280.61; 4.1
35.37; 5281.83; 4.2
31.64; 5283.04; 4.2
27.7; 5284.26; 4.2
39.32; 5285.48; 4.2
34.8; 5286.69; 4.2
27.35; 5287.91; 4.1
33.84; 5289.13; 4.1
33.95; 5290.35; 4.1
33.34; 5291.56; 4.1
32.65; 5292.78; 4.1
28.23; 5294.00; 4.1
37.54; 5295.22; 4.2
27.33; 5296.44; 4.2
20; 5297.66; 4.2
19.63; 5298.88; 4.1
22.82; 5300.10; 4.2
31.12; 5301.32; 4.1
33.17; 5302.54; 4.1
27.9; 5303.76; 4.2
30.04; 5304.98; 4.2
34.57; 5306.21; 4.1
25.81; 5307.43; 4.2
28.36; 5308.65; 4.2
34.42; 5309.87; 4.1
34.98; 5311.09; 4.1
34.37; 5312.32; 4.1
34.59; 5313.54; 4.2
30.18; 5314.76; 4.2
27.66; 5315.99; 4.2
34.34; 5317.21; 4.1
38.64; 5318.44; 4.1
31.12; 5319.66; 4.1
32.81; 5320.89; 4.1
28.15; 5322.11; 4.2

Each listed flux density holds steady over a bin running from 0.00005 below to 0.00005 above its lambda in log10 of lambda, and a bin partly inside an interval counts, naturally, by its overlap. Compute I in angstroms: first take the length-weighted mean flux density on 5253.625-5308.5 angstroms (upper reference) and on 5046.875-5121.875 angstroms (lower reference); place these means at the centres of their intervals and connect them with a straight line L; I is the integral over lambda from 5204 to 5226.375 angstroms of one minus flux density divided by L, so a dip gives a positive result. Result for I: 4.3 angstroms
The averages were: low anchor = 21.8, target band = 21.8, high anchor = 29.4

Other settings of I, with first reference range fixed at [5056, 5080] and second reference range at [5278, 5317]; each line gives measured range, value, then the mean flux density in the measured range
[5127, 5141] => 2.5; 20.5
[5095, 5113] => 2.6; 20.4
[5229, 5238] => 0.2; 28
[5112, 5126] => 0.3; 24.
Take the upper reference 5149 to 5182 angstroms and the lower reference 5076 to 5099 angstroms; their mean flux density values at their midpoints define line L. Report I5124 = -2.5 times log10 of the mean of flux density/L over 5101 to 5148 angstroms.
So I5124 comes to -0.14 mag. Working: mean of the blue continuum 19.9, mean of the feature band 21.8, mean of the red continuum 18.5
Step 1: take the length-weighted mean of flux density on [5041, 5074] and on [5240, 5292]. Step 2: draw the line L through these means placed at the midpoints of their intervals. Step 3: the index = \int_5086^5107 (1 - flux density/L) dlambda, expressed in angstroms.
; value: 2.9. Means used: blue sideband 22.4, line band 20.3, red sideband 29.1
